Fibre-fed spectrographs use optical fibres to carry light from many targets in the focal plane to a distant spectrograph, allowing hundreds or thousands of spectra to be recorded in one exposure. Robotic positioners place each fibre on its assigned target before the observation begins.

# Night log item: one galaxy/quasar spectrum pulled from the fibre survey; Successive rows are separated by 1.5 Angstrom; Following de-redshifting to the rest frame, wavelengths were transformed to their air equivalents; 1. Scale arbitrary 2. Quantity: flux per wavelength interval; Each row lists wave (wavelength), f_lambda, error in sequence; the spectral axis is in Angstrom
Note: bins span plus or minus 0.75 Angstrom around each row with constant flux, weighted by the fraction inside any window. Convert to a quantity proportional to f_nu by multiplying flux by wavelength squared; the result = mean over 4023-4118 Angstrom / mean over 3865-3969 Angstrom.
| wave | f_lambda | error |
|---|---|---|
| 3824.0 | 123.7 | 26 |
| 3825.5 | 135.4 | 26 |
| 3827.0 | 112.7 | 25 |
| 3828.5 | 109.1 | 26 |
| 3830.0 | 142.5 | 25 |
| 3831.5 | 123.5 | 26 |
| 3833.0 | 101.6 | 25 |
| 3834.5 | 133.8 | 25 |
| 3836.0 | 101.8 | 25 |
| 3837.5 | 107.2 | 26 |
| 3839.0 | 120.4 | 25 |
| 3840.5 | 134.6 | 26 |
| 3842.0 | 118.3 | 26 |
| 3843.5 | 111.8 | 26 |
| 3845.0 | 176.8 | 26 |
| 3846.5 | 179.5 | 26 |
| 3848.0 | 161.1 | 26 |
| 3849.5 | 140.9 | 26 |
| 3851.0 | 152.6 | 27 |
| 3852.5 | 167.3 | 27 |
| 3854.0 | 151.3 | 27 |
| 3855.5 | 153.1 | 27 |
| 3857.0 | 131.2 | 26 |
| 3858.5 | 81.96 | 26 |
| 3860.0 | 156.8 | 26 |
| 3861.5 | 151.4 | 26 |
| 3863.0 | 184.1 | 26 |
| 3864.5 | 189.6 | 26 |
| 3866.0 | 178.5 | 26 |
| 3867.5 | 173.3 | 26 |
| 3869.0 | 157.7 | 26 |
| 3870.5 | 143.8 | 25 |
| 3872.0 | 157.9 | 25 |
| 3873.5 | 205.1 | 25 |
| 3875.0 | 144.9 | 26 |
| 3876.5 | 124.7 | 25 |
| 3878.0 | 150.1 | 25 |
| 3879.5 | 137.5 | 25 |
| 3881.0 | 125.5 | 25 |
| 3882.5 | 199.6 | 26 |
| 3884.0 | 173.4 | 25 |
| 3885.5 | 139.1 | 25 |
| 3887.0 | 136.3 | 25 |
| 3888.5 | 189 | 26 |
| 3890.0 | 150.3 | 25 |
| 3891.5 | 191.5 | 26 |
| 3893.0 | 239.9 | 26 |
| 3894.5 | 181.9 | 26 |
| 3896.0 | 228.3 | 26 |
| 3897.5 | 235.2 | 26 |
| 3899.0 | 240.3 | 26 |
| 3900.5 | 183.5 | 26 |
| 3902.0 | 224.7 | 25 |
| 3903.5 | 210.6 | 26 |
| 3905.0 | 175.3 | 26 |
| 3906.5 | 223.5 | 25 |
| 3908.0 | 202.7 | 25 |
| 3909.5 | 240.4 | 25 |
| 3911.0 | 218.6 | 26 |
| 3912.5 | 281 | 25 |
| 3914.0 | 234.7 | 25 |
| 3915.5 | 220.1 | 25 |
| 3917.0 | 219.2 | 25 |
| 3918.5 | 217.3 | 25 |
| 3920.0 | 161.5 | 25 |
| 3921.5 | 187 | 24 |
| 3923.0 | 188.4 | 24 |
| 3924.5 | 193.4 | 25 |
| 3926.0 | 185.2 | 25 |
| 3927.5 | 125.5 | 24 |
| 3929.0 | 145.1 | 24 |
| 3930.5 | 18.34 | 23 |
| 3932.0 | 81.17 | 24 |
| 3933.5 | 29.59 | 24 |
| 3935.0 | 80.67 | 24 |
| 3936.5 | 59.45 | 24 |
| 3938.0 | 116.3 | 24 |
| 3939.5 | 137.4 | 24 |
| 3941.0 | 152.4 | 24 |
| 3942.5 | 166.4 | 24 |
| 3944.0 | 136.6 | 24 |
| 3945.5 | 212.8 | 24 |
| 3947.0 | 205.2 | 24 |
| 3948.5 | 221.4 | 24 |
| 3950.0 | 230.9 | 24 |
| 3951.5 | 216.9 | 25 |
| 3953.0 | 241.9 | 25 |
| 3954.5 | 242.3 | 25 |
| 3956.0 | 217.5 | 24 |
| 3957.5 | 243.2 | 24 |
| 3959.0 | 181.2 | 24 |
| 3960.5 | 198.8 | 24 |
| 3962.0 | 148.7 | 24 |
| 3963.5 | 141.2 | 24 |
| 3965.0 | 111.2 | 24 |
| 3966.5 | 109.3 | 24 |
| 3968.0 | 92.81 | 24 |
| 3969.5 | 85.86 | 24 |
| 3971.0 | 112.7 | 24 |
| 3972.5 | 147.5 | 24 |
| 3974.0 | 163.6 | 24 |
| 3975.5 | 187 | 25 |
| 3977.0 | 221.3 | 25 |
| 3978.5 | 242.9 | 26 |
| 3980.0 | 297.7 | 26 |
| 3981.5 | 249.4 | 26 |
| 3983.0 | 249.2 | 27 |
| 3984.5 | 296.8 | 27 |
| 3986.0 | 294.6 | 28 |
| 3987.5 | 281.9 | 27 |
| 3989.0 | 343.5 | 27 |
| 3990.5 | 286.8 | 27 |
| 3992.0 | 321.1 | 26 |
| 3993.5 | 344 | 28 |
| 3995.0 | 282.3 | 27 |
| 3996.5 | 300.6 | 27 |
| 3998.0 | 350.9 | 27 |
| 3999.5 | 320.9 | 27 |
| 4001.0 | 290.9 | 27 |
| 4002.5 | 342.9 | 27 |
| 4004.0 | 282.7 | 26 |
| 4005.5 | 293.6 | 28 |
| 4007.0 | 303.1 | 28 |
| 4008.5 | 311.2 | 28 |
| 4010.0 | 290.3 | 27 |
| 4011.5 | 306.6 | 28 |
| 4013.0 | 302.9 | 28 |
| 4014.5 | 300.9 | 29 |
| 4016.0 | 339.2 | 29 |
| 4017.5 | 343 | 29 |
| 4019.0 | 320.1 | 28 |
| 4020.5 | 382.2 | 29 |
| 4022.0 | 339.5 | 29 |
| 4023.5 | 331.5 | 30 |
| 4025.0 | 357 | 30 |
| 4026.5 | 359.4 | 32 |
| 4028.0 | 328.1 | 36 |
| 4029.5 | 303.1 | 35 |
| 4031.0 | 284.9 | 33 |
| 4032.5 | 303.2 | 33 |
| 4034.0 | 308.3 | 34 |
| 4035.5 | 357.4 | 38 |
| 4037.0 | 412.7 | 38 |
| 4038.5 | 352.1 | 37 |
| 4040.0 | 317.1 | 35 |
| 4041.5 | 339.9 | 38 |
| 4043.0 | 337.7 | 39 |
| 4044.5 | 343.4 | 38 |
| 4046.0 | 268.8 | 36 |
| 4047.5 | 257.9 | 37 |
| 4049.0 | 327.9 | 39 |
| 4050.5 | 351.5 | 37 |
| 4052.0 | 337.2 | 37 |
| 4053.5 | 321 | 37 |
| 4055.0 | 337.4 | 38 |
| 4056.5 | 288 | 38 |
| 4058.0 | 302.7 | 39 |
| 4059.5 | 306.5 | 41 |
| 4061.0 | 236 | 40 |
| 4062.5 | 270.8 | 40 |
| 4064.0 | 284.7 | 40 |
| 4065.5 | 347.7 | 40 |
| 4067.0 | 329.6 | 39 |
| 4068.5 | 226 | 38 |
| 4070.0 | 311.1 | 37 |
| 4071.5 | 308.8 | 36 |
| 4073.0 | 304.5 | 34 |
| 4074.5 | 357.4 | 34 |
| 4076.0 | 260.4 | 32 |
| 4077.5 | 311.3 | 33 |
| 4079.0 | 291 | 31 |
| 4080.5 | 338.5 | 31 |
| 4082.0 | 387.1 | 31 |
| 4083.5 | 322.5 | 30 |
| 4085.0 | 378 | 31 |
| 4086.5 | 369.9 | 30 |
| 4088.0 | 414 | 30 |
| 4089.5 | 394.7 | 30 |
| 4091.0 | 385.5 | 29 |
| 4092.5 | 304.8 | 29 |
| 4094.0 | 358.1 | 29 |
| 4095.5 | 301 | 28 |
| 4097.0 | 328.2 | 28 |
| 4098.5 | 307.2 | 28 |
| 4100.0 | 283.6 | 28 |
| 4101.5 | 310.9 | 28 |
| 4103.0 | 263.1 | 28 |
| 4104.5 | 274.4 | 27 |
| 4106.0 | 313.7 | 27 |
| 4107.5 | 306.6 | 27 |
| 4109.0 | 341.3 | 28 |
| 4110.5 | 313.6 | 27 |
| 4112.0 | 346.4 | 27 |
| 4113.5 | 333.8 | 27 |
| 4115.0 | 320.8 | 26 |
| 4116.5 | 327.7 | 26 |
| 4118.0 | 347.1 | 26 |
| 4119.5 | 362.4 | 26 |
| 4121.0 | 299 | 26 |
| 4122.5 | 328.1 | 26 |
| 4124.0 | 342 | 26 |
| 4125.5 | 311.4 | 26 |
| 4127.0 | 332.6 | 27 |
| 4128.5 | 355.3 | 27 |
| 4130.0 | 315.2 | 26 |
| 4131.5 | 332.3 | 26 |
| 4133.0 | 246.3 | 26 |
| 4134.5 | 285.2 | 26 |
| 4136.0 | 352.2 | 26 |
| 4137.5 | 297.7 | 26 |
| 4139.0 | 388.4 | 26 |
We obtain 2.0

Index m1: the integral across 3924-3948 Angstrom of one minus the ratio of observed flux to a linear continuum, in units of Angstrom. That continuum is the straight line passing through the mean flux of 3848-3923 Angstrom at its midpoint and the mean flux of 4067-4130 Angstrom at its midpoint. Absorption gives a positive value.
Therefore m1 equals 9.7 Angstrom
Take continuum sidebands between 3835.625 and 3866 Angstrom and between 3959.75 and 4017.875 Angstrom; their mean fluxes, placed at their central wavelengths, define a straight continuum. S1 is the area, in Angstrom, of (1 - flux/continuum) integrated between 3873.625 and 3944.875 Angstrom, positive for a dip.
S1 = 6.6 Angstrom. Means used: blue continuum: 145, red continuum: 253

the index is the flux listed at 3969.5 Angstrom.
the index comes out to 85.86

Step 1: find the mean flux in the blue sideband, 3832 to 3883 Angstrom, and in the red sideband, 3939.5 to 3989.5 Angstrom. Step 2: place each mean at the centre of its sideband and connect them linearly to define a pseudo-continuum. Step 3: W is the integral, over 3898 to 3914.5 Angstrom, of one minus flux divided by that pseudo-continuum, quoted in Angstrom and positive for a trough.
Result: -4.9 Angstrom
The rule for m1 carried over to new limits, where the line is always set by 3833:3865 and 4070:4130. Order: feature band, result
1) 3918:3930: 1.6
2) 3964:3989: 4.0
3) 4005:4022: -3.5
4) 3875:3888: 1.3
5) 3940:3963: 2.0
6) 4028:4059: -3.9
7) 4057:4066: 0.3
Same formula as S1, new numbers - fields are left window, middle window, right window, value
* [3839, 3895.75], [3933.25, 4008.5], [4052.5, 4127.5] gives 6.1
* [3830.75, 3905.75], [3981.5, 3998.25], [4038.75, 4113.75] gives -3.1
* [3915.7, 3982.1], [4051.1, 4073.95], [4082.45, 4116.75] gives -0.9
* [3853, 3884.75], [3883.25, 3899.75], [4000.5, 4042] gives -0.9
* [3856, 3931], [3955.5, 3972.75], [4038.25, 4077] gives 6.3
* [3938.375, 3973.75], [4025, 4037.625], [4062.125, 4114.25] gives -3.7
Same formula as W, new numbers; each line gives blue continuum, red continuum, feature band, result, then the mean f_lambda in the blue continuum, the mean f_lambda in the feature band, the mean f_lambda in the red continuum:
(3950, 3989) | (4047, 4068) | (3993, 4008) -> -4.5 Angstrom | 202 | 311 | 307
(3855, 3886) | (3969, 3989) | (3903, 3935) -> 1.4 Angstrom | 155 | 176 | 224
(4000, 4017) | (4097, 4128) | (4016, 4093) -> -3.6 Angstrom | 307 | 327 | 319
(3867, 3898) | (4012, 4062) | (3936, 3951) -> 4.2 Angstrom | 170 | 167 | 324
